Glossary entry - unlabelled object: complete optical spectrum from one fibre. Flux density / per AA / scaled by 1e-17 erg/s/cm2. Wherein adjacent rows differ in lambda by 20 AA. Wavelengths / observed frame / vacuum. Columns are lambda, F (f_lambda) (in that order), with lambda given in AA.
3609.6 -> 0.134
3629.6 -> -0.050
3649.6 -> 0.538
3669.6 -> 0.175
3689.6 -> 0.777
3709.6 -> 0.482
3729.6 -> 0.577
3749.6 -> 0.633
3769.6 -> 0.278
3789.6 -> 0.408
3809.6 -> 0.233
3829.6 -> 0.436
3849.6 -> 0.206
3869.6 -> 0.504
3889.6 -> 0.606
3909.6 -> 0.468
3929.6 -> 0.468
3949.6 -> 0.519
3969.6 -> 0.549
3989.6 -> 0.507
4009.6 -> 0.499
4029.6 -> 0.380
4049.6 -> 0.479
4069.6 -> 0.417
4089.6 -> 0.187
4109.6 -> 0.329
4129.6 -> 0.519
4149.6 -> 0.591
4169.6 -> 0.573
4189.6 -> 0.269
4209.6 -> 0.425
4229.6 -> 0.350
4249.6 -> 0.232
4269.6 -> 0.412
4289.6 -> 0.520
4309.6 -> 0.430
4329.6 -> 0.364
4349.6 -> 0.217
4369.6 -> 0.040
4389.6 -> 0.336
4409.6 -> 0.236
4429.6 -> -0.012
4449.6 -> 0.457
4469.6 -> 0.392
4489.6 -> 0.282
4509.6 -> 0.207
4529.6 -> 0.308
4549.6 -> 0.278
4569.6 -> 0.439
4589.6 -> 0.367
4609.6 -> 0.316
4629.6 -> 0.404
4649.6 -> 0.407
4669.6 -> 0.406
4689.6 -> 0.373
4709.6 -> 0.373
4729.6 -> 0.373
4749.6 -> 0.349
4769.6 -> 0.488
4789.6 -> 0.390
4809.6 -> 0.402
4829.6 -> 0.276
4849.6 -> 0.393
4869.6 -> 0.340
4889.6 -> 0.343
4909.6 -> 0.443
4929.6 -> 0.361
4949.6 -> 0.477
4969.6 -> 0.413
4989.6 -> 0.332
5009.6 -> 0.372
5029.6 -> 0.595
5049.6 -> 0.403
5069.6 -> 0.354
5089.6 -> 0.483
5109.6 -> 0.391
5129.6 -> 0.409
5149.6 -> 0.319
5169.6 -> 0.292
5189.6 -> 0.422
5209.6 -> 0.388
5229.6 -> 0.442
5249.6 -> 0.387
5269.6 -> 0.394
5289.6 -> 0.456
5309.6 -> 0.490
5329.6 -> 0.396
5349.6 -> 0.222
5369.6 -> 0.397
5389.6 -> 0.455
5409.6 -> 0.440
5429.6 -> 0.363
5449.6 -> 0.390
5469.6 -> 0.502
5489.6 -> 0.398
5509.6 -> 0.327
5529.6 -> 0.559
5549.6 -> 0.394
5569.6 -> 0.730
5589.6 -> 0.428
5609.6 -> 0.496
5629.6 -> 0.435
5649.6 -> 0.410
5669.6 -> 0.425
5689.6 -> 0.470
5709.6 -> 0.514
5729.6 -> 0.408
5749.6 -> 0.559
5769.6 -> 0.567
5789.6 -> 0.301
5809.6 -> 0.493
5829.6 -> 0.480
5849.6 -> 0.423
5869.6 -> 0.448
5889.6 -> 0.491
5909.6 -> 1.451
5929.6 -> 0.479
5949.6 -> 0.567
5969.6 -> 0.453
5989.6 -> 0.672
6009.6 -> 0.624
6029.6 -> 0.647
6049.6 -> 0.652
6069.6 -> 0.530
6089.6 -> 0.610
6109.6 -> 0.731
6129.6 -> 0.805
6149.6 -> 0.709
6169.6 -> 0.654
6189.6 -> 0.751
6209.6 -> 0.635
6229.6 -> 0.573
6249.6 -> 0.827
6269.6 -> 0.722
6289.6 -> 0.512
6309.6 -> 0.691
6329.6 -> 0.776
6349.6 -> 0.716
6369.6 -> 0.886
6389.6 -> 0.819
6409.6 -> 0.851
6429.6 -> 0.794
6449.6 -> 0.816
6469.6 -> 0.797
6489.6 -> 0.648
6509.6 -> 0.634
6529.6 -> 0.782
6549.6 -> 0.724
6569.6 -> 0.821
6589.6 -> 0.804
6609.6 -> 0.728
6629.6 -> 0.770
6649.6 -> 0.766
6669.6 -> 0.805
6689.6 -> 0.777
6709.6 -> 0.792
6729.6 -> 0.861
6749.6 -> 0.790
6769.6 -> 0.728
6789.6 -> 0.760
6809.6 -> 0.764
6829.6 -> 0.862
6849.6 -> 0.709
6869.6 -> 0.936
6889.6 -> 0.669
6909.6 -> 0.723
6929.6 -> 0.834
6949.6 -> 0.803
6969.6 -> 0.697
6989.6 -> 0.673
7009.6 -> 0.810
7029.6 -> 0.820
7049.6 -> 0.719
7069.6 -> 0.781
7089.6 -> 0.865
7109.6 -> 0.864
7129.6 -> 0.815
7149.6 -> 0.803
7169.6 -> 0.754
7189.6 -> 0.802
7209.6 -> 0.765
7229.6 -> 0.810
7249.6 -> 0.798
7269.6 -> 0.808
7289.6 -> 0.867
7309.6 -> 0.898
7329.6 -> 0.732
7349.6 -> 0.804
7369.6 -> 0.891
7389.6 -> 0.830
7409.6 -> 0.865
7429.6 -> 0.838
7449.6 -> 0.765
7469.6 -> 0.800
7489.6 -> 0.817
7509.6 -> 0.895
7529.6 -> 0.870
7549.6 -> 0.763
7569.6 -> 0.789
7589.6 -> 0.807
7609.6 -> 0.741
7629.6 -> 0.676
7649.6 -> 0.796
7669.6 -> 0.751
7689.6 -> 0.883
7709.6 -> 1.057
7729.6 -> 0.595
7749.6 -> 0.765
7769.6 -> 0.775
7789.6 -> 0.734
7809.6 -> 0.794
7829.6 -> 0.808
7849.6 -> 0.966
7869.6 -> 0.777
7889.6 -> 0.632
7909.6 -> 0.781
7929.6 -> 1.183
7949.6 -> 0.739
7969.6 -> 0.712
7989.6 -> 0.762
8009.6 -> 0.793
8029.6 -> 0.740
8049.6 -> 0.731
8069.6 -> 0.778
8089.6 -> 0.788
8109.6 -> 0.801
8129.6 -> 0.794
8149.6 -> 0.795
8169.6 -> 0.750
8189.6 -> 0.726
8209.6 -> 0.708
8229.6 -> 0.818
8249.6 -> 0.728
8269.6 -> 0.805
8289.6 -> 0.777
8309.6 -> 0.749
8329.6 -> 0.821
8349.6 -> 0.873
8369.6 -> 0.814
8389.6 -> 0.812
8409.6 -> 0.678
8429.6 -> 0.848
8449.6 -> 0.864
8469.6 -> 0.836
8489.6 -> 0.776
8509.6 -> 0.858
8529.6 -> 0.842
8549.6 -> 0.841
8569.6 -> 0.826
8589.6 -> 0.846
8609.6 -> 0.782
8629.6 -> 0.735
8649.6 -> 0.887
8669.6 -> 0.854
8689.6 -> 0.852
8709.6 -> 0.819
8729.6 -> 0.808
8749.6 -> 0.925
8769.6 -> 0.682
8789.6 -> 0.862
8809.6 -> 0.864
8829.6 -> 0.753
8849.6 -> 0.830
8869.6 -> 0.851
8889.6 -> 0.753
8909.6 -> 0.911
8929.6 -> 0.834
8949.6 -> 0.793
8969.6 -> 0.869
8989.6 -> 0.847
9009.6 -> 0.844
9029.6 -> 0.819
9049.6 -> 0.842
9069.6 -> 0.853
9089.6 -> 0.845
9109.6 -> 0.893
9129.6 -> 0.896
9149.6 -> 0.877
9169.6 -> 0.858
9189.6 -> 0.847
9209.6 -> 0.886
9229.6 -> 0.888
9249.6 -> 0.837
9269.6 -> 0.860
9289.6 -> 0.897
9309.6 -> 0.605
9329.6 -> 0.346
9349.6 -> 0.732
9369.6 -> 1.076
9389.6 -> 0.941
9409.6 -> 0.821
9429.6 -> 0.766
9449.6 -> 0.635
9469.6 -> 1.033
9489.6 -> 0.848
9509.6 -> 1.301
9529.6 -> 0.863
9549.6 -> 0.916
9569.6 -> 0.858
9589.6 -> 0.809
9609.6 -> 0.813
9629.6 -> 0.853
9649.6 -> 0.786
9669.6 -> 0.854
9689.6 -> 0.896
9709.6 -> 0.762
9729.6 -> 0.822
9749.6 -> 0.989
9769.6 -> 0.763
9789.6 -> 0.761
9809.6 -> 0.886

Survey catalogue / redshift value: 0.584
